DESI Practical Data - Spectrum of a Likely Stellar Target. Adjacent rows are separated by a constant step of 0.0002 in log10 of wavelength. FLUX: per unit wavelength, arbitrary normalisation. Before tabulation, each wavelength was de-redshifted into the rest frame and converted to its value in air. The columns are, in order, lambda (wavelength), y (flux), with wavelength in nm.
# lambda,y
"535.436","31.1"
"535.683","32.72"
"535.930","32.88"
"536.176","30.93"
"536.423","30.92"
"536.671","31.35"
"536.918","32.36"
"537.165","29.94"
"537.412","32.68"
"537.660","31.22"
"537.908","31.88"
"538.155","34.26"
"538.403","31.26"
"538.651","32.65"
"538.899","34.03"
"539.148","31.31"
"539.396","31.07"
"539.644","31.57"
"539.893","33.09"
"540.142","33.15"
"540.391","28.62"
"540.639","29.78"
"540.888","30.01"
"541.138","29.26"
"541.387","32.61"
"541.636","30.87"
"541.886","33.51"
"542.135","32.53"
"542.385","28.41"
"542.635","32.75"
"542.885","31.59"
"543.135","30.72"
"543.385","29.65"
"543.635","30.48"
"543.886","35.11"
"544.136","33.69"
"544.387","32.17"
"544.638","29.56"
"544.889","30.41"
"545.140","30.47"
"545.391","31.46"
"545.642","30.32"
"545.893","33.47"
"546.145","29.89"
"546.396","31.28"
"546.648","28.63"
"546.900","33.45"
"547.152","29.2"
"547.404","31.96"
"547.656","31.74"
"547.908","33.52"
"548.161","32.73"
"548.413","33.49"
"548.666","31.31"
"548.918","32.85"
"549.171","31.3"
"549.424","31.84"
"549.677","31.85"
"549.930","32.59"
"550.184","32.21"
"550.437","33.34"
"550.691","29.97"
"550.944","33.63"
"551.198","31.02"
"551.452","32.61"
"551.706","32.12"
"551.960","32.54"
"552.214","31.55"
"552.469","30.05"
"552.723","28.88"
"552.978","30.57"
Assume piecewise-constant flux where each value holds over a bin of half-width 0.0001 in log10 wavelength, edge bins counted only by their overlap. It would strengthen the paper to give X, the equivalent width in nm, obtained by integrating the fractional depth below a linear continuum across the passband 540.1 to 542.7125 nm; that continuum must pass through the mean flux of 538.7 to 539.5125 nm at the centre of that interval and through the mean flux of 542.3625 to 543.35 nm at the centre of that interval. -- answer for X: 0.04 nm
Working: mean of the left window 32.2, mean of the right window 31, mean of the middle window 31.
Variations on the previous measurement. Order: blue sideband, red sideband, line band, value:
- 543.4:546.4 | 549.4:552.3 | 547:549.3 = -0.01 nm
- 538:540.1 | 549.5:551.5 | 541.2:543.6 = 0.08 nm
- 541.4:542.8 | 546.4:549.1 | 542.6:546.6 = 0.05 nm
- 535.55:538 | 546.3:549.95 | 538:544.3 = 0.01 nm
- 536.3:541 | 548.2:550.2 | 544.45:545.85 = 0.06 nm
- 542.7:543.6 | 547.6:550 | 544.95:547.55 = 0.05 nm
